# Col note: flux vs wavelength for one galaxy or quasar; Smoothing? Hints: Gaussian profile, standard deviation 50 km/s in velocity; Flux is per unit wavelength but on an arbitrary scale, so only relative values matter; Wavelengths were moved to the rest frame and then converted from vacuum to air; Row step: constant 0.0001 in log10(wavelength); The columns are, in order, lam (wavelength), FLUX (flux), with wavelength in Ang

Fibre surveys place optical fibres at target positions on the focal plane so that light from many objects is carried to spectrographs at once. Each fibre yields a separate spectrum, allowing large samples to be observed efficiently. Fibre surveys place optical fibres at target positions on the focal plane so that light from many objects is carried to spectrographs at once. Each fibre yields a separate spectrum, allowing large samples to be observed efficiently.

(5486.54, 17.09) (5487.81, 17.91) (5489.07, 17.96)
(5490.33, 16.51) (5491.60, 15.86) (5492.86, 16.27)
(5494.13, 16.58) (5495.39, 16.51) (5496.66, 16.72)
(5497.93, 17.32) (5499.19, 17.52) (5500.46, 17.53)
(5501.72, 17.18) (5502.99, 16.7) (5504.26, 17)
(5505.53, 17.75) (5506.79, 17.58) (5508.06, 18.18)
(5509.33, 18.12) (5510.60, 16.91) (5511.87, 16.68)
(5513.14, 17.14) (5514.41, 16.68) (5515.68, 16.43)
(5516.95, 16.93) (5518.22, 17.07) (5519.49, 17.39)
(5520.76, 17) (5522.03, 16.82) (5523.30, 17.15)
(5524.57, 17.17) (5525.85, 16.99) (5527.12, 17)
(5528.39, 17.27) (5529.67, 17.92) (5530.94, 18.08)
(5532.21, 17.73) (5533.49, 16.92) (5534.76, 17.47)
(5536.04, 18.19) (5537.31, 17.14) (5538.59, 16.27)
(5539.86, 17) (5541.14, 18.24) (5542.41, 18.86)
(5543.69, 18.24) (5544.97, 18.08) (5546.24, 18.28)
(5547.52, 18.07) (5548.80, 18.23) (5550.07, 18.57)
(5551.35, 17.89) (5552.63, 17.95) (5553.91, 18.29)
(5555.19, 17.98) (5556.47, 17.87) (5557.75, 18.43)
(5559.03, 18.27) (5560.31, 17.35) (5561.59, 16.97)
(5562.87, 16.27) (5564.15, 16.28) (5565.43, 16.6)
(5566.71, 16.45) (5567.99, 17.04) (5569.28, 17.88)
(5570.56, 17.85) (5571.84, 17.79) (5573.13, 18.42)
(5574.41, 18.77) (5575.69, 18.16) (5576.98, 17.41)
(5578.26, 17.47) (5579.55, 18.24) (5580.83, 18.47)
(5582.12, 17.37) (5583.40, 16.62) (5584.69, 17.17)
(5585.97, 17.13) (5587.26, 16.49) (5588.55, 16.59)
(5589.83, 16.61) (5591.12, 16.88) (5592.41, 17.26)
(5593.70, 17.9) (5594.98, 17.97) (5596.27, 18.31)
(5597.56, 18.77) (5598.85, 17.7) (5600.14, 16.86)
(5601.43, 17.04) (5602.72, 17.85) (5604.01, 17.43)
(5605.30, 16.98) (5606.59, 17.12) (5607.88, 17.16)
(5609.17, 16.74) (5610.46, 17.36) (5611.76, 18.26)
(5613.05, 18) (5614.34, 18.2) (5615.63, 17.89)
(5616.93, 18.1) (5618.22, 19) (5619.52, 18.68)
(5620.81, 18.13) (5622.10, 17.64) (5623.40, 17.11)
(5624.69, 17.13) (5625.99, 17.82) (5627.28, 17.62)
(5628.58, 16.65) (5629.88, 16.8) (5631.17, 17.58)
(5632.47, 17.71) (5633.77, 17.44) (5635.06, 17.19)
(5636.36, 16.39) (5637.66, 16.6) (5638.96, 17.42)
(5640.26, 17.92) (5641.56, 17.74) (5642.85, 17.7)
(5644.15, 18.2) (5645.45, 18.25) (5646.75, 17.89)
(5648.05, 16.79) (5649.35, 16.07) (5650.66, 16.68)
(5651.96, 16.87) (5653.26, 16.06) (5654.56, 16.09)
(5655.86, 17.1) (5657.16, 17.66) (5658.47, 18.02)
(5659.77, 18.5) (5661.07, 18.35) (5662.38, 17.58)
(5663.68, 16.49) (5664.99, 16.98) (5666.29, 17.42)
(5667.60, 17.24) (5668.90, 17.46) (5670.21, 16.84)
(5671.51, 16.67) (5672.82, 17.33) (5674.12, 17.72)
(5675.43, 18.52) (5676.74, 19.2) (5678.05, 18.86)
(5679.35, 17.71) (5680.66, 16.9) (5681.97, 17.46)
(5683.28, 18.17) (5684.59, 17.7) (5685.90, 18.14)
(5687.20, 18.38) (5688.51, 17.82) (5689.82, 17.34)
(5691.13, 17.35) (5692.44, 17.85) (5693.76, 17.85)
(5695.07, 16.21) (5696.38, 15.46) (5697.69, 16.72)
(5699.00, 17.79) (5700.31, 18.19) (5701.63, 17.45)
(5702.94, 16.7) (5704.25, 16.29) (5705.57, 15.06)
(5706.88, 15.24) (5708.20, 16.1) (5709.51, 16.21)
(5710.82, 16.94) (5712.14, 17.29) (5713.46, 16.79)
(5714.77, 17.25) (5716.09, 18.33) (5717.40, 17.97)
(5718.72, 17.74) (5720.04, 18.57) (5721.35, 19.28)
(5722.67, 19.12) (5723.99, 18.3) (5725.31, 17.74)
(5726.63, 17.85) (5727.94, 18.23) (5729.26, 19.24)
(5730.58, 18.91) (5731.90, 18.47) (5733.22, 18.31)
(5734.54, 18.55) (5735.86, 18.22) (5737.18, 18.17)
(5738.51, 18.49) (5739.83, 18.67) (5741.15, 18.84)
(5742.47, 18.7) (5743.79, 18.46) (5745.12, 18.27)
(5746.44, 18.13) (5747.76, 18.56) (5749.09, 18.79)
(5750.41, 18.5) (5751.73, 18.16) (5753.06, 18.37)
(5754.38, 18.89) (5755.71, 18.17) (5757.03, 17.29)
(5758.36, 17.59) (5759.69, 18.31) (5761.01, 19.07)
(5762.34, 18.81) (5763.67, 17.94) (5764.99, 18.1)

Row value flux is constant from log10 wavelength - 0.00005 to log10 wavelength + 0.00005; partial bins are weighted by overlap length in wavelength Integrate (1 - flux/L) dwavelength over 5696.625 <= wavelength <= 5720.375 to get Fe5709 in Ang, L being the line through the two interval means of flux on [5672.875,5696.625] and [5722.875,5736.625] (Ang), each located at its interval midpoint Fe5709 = 1.45 Ang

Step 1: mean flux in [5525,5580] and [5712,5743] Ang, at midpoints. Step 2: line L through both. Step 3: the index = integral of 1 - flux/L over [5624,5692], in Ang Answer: 2.27 Ang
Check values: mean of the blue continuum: 17.7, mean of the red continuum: 18.3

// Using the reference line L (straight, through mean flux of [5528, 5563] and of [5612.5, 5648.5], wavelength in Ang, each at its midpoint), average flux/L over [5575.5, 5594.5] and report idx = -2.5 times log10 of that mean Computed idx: 0.026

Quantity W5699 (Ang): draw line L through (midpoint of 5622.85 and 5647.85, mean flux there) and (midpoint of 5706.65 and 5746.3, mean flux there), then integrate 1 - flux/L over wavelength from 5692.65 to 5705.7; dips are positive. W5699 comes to 0.7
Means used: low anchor 17.4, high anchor 18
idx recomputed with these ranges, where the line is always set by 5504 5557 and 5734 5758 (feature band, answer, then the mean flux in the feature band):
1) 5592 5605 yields 0.01 mag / 17.7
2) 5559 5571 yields 0.04 mag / 17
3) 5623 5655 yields 0.05 mag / 17.2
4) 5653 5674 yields 0.05 mag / 17.3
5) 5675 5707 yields 0.05 mag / 17.4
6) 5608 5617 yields 0.01 mag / 17.7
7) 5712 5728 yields 0.01 mag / 18.1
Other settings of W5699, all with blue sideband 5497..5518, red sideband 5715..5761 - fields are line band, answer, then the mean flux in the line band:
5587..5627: 0.30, 17.6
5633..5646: 0.30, 17.5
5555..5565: 0.06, 17.4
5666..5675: 0.39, 17.3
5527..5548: -0.41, 17.7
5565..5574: 0.02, 17.5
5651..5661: 0.41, 17.3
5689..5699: 0.62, 17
